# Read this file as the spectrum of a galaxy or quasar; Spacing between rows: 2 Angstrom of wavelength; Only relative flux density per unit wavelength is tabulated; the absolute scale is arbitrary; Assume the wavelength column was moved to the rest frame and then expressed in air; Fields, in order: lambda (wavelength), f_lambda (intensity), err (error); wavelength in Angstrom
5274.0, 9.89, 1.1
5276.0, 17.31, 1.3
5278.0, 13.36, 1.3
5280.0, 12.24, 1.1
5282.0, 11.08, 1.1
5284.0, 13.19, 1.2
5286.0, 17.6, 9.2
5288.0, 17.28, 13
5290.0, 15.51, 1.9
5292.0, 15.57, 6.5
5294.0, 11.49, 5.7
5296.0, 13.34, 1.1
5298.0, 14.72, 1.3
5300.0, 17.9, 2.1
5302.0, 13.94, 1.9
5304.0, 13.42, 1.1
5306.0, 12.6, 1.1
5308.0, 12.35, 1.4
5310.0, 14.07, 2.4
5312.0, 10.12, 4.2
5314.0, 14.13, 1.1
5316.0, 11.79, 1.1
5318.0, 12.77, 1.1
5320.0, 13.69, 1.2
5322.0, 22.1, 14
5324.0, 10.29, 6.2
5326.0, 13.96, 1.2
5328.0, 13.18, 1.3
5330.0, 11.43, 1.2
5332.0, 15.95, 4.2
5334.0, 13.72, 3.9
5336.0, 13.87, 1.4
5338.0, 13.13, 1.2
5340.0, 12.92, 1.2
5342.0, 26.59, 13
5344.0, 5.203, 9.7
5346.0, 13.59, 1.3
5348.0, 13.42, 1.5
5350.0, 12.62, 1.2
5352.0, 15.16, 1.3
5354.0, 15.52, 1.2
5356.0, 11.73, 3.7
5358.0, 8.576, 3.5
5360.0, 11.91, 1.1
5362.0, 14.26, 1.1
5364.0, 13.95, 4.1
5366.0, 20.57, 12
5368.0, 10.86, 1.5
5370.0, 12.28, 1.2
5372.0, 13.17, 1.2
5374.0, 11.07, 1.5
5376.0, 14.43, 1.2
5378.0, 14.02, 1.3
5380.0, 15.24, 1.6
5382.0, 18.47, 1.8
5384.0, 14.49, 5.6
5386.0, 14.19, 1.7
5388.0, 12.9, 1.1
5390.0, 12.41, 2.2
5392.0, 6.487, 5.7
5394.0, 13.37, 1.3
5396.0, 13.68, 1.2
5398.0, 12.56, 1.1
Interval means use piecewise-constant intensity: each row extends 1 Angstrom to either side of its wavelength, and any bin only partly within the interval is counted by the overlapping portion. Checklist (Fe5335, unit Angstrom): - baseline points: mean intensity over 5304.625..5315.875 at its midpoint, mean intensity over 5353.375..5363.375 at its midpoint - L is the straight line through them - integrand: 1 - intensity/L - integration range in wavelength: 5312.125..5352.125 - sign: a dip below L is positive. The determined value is -4.4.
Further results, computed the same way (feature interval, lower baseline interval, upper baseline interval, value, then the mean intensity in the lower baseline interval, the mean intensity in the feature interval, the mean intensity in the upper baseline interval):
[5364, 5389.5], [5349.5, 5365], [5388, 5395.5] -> -4.8 Angstrom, 13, 14.3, 11.2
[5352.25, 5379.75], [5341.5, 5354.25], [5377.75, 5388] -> 2.4 Angstrom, 14.1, 13.4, 15.1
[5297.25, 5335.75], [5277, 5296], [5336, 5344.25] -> 2.4 Angstrom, 14.1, 13.8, 15.2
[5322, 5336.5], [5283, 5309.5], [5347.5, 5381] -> 0.2 Angstrom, 14.5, 13.8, 13.5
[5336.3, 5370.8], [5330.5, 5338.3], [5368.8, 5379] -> -0.4 Angstrom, 14.1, 13.7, 13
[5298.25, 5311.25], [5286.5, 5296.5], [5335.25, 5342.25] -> 0.9 Angstrom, 14.9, 14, 15.7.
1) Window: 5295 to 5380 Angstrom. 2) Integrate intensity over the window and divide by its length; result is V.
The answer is 13.7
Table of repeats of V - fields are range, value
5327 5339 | 13.5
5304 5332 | 13.4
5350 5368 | 13.7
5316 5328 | 14.2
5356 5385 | 13.7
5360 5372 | 14.1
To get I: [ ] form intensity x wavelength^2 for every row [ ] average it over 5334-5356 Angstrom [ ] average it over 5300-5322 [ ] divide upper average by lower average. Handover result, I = 1.05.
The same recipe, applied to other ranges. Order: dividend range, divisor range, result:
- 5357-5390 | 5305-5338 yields 1.04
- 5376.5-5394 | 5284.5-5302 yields 0.92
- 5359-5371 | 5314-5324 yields 0.98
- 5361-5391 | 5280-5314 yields 1.04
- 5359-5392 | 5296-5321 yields 1.05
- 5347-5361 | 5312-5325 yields 0.93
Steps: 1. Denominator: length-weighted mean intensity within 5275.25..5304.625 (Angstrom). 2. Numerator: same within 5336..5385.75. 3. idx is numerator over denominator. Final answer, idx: 0.96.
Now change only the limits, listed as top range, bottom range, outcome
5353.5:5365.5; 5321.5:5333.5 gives 0.91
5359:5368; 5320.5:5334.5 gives 1.02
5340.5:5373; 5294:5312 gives 1.00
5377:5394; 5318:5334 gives 0.95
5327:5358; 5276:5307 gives 0.96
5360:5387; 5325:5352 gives 1.03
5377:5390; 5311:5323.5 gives 1.05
